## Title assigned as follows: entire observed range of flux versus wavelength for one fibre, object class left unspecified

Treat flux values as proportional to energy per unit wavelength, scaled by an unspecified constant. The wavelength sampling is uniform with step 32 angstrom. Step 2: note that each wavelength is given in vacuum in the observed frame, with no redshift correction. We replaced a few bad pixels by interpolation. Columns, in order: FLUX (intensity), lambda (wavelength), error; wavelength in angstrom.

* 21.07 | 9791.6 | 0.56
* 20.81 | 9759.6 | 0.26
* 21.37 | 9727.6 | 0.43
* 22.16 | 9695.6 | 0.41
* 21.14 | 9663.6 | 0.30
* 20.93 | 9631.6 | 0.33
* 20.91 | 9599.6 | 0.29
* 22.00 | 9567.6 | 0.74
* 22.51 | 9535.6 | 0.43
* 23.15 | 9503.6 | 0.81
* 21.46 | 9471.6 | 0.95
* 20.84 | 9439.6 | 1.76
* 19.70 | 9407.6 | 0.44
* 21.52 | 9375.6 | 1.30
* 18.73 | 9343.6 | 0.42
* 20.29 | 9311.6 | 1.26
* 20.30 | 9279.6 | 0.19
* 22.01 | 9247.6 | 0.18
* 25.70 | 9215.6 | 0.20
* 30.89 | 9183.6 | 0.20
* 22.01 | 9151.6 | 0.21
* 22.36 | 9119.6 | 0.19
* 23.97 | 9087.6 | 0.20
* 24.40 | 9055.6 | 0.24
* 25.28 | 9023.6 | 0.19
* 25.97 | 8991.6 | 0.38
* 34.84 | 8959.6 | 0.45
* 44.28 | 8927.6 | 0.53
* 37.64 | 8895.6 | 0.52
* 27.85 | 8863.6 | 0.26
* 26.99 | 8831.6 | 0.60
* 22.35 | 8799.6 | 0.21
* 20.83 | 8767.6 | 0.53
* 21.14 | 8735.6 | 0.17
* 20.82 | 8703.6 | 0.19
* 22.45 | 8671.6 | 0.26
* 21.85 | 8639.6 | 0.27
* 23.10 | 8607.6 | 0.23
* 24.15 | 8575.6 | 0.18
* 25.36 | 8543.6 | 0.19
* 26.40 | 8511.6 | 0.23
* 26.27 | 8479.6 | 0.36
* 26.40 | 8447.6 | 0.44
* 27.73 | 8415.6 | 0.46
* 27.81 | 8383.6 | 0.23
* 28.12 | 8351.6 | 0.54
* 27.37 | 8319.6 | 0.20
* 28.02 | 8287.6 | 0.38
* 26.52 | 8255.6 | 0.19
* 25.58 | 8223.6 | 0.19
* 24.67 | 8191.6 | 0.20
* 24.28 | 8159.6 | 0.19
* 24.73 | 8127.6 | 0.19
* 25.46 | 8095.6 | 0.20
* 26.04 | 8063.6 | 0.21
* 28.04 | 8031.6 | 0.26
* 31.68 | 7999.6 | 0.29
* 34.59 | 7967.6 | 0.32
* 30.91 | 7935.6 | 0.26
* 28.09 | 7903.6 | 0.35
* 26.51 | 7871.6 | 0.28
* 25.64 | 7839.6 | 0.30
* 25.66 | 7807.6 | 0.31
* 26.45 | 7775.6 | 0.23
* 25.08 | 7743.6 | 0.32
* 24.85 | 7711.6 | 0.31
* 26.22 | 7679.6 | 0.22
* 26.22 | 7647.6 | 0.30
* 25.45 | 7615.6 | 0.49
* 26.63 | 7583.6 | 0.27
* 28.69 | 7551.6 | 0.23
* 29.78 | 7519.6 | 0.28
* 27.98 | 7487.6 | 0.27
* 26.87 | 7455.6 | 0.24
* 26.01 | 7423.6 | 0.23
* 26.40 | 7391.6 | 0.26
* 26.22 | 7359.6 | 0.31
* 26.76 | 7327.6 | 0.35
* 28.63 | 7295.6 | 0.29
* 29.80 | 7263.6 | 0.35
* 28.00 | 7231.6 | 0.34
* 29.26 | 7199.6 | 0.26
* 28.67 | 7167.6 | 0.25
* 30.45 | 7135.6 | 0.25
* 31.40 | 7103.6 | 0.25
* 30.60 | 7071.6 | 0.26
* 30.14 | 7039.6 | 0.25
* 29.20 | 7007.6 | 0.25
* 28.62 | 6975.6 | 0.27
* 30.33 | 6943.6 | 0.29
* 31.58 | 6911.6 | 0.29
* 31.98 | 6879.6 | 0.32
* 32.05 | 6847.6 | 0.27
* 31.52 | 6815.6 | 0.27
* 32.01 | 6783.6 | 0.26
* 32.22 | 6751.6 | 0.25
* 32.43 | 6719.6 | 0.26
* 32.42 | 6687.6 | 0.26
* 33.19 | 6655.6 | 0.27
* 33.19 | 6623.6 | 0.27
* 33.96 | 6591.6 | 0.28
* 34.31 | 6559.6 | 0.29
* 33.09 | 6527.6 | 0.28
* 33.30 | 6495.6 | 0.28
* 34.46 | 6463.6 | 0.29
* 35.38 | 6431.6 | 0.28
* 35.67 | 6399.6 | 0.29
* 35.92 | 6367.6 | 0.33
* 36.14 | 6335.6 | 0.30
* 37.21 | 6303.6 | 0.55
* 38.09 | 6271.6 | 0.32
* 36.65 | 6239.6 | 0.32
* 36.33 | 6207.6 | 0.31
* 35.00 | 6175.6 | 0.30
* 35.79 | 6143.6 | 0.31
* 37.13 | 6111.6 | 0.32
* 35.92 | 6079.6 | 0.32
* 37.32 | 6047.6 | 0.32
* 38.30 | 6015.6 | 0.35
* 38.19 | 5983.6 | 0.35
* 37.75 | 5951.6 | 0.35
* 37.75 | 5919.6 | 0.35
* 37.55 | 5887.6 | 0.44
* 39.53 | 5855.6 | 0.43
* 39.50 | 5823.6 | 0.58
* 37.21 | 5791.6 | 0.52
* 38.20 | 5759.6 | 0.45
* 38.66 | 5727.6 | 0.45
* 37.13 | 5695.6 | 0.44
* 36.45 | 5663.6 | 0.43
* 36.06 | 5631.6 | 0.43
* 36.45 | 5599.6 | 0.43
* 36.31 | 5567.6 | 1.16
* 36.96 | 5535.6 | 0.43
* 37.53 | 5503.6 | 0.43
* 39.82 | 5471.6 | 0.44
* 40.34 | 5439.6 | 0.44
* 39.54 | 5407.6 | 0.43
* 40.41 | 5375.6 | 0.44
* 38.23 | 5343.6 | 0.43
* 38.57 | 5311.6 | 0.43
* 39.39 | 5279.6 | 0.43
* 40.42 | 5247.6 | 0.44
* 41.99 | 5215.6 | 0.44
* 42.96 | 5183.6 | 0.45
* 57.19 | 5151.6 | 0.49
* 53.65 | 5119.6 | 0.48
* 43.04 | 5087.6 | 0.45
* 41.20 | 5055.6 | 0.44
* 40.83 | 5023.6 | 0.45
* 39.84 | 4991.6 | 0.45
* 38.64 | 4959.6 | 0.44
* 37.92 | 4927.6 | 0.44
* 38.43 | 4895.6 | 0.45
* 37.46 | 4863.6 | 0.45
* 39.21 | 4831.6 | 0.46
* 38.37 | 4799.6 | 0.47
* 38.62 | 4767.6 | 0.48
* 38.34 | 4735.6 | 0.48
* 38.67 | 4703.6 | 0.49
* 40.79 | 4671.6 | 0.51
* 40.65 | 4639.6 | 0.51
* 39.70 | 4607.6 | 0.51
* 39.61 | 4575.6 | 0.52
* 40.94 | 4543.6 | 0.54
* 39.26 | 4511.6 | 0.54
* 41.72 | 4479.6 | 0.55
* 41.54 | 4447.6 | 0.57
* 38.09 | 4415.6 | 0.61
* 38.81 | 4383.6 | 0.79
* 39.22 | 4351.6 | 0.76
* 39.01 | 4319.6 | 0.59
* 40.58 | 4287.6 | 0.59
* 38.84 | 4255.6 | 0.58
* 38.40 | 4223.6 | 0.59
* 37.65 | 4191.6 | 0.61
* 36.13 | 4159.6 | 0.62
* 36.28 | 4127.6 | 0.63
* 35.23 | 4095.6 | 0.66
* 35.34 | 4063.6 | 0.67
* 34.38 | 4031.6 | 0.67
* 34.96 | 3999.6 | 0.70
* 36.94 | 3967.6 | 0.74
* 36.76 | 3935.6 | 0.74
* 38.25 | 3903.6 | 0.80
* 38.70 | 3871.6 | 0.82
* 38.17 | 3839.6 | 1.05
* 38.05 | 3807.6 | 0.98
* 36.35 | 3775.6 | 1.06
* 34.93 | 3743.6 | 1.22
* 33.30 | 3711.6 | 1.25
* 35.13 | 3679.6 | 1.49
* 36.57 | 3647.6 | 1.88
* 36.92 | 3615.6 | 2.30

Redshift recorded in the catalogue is 0.836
